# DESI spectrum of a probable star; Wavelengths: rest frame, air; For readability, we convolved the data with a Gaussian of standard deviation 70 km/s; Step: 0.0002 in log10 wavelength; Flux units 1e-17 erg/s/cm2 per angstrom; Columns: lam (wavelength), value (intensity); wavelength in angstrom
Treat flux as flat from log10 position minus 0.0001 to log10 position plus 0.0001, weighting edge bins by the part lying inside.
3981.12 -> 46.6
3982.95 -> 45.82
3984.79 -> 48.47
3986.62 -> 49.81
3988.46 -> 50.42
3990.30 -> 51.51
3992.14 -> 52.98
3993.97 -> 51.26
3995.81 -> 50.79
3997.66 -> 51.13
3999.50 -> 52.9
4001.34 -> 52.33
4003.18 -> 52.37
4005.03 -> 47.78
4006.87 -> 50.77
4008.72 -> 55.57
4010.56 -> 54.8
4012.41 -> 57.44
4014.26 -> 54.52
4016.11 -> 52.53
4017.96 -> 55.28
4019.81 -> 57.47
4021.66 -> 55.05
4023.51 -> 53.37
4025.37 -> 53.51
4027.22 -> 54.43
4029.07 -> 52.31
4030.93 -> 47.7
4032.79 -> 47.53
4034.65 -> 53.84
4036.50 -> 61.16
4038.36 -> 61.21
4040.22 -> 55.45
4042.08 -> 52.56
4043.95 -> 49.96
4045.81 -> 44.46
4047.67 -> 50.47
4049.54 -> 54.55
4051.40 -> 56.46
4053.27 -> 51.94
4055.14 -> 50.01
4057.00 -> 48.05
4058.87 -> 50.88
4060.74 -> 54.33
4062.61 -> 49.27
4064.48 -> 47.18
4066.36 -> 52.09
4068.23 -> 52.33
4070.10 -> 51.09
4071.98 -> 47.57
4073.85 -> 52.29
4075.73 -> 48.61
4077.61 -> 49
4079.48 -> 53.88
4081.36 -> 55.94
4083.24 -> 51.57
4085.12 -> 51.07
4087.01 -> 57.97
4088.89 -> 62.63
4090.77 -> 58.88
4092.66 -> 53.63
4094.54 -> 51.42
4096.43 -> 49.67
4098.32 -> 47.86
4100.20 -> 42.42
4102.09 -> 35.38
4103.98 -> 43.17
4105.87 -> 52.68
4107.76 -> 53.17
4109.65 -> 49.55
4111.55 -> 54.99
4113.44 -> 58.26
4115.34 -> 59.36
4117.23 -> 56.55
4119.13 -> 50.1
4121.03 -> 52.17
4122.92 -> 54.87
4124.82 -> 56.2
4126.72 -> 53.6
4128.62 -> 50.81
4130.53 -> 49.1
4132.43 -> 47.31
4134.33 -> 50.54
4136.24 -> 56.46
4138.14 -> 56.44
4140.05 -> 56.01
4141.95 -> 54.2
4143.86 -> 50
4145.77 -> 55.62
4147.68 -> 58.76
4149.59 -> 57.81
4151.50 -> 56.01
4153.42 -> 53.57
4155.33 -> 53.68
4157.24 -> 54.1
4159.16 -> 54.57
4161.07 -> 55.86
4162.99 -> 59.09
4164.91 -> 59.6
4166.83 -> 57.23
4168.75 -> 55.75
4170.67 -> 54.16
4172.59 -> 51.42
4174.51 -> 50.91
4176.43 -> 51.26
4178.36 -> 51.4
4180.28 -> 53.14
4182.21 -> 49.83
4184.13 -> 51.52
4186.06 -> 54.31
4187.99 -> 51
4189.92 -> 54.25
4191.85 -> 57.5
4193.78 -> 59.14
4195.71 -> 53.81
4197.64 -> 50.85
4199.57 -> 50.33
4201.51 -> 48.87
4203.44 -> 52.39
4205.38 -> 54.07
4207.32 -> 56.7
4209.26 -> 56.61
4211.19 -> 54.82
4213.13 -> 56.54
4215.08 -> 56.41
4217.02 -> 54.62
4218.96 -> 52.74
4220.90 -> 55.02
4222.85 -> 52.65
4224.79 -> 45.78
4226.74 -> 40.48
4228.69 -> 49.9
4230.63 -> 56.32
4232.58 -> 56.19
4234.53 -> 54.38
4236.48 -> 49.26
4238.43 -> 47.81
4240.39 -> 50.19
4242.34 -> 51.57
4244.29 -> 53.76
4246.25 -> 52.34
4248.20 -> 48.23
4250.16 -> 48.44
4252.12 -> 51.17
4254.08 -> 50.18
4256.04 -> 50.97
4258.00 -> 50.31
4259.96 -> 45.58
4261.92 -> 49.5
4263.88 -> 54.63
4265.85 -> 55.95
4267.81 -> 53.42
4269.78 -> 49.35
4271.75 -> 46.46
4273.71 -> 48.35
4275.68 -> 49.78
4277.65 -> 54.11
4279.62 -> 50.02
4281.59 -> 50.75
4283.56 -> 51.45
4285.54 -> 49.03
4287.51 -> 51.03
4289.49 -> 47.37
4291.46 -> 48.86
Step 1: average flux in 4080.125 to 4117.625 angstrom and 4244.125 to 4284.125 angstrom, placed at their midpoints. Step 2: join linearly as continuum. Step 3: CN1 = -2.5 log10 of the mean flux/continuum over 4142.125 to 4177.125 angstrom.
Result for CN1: -0.07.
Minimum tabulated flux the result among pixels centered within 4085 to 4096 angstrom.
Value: 51.07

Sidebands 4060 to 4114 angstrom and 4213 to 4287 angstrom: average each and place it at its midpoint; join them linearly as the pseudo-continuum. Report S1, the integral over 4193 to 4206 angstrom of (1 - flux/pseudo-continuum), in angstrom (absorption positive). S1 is -0.39 angstrom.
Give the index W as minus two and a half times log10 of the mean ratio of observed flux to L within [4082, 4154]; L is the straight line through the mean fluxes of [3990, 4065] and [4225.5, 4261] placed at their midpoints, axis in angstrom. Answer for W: -0.03 mag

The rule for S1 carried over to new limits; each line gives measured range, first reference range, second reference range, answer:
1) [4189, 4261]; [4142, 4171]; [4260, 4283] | 1.0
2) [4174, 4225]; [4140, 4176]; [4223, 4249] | -0.6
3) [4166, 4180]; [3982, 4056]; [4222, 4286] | -0.5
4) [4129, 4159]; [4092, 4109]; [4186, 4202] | -2.1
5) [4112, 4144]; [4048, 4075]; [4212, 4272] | -1.5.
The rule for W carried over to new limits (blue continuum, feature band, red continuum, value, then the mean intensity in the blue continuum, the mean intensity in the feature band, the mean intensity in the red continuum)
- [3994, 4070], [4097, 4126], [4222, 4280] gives 0.02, 52.6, 51.1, 50.6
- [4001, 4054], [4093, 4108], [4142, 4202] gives 0.15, 53.4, 47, 54.1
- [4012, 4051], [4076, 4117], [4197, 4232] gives 0.02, 53.5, 52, 52.6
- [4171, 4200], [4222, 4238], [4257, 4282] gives 0.02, 52.8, 50.5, 50.6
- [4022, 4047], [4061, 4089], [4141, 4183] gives 0.03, 52.9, 51.9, 54.5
